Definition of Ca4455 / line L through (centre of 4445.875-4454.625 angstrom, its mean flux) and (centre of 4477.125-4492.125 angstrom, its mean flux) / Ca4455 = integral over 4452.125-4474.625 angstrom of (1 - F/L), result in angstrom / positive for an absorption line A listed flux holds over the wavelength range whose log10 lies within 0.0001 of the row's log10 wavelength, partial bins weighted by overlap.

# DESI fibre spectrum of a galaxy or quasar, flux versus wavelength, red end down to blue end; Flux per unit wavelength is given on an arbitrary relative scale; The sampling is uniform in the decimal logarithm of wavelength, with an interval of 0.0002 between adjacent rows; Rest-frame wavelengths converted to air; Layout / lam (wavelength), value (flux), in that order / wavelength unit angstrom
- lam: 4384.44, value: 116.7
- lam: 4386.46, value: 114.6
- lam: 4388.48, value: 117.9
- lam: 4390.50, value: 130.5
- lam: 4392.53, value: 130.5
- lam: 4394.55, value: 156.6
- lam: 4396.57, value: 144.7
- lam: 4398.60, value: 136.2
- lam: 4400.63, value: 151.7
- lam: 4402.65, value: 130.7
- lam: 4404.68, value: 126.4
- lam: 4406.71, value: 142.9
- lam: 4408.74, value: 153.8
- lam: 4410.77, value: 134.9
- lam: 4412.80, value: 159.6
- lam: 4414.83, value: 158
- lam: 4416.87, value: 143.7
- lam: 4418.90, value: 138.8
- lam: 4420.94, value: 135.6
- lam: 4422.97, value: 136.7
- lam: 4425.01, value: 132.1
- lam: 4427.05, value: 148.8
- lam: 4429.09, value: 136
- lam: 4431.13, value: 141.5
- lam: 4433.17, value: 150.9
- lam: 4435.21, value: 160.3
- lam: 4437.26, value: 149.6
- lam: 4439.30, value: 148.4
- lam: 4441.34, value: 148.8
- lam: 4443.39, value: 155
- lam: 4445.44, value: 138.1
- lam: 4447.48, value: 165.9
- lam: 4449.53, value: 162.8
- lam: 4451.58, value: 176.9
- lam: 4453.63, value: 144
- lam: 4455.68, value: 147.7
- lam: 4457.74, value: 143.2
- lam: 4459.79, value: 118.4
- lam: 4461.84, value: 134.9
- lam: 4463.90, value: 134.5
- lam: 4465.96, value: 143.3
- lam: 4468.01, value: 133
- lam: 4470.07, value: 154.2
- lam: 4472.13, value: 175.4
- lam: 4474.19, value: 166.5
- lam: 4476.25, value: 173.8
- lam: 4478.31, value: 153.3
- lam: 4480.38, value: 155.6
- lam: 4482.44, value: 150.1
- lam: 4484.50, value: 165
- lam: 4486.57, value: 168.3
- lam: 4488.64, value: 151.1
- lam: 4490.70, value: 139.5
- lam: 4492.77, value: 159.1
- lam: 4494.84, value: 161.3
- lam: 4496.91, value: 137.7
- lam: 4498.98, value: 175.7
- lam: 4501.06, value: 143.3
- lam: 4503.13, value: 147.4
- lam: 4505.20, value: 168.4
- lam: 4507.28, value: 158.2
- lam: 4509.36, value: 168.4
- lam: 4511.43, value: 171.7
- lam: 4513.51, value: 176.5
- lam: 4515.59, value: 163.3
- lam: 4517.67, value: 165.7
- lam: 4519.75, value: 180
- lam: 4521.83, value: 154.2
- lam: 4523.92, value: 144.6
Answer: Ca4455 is 1.9 angstrom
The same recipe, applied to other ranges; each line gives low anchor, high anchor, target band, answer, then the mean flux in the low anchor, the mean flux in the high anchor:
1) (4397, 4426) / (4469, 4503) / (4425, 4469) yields 0.8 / 142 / 158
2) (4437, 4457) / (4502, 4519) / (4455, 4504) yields 2.5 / 154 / 165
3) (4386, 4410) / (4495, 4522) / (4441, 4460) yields -0.3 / 137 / 163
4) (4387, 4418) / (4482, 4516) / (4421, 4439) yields 0.2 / 141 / 159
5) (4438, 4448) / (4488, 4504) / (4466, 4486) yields -0.9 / 151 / 152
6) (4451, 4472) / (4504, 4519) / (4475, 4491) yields -0.4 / 144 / 167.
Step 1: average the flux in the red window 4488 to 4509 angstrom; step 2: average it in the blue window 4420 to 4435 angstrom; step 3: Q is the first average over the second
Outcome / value 1.1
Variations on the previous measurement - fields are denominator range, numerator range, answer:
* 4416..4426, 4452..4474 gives 1.05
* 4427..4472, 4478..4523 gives 1.08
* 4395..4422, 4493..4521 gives 1.14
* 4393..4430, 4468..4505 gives 1.10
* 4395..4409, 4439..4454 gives 1.11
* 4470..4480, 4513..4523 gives 1.01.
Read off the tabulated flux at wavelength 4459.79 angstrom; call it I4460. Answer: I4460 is 118.4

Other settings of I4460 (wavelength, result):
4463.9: 134.5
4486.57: 168.3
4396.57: 144.7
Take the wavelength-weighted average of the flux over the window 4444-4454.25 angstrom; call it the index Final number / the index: 158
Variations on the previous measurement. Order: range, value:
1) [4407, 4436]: 145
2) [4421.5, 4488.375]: 150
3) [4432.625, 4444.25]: 152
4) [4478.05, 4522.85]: 160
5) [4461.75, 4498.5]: 154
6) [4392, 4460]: 146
